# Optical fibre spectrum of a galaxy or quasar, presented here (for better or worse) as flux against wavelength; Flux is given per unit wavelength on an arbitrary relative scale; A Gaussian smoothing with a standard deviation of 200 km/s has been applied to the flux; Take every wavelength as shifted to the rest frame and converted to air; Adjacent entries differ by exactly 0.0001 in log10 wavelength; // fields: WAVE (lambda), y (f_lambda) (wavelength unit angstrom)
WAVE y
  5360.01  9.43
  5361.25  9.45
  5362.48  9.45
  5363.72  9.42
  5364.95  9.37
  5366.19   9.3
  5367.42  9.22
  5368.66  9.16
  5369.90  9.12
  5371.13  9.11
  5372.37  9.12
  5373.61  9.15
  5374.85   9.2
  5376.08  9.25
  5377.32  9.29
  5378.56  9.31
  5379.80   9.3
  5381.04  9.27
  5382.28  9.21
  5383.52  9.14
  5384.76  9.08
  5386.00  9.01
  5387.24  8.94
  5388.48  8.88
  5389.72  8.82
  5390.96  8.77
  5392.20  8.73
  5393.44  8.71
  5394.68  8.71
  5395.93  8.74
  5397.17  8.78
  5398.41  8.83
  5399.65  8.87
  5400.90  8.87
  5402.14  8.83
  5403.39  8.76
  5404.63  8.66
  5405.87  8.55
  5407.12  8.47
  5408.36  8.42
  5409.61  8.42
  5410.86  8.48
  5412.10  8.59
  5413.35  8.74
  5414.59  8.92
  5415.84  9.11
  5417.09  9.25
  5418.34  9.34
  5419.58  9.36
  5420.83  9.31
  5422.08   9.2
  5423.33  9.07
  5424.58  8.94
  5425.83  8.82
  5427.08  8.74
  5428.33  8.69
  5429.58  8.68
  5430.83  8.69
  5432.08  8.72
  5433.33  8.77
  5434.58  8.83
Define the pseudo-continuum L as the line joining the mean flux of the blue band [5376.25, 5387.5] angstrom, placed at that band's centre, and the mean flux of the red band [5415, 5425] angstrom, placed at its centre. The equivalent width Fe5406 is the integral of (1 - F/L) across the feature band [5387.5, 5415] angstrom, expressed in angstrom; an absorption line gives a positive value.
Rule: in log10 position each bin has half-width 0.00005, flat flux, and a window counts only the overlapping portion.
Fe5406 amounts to 1.42 angstrom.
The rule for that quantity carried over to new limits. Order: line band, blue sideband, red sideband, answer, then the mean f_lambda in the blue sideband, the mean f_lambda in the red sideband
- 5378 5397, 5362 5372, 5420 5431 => 0.4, 9.26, 8.92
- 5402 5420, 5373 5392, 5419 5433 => 0.4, 9.1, 8.92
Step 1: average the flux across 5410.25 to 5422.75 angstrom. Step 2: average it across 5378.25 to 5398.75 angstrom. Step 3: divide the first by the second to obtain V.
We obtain 1.01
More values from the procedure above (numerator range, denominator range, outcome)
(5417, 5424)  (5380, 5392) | 1.03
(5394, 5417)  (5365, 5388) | 0.95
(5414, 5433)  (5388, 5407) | 1.03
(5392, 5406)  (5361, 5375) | 0.95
